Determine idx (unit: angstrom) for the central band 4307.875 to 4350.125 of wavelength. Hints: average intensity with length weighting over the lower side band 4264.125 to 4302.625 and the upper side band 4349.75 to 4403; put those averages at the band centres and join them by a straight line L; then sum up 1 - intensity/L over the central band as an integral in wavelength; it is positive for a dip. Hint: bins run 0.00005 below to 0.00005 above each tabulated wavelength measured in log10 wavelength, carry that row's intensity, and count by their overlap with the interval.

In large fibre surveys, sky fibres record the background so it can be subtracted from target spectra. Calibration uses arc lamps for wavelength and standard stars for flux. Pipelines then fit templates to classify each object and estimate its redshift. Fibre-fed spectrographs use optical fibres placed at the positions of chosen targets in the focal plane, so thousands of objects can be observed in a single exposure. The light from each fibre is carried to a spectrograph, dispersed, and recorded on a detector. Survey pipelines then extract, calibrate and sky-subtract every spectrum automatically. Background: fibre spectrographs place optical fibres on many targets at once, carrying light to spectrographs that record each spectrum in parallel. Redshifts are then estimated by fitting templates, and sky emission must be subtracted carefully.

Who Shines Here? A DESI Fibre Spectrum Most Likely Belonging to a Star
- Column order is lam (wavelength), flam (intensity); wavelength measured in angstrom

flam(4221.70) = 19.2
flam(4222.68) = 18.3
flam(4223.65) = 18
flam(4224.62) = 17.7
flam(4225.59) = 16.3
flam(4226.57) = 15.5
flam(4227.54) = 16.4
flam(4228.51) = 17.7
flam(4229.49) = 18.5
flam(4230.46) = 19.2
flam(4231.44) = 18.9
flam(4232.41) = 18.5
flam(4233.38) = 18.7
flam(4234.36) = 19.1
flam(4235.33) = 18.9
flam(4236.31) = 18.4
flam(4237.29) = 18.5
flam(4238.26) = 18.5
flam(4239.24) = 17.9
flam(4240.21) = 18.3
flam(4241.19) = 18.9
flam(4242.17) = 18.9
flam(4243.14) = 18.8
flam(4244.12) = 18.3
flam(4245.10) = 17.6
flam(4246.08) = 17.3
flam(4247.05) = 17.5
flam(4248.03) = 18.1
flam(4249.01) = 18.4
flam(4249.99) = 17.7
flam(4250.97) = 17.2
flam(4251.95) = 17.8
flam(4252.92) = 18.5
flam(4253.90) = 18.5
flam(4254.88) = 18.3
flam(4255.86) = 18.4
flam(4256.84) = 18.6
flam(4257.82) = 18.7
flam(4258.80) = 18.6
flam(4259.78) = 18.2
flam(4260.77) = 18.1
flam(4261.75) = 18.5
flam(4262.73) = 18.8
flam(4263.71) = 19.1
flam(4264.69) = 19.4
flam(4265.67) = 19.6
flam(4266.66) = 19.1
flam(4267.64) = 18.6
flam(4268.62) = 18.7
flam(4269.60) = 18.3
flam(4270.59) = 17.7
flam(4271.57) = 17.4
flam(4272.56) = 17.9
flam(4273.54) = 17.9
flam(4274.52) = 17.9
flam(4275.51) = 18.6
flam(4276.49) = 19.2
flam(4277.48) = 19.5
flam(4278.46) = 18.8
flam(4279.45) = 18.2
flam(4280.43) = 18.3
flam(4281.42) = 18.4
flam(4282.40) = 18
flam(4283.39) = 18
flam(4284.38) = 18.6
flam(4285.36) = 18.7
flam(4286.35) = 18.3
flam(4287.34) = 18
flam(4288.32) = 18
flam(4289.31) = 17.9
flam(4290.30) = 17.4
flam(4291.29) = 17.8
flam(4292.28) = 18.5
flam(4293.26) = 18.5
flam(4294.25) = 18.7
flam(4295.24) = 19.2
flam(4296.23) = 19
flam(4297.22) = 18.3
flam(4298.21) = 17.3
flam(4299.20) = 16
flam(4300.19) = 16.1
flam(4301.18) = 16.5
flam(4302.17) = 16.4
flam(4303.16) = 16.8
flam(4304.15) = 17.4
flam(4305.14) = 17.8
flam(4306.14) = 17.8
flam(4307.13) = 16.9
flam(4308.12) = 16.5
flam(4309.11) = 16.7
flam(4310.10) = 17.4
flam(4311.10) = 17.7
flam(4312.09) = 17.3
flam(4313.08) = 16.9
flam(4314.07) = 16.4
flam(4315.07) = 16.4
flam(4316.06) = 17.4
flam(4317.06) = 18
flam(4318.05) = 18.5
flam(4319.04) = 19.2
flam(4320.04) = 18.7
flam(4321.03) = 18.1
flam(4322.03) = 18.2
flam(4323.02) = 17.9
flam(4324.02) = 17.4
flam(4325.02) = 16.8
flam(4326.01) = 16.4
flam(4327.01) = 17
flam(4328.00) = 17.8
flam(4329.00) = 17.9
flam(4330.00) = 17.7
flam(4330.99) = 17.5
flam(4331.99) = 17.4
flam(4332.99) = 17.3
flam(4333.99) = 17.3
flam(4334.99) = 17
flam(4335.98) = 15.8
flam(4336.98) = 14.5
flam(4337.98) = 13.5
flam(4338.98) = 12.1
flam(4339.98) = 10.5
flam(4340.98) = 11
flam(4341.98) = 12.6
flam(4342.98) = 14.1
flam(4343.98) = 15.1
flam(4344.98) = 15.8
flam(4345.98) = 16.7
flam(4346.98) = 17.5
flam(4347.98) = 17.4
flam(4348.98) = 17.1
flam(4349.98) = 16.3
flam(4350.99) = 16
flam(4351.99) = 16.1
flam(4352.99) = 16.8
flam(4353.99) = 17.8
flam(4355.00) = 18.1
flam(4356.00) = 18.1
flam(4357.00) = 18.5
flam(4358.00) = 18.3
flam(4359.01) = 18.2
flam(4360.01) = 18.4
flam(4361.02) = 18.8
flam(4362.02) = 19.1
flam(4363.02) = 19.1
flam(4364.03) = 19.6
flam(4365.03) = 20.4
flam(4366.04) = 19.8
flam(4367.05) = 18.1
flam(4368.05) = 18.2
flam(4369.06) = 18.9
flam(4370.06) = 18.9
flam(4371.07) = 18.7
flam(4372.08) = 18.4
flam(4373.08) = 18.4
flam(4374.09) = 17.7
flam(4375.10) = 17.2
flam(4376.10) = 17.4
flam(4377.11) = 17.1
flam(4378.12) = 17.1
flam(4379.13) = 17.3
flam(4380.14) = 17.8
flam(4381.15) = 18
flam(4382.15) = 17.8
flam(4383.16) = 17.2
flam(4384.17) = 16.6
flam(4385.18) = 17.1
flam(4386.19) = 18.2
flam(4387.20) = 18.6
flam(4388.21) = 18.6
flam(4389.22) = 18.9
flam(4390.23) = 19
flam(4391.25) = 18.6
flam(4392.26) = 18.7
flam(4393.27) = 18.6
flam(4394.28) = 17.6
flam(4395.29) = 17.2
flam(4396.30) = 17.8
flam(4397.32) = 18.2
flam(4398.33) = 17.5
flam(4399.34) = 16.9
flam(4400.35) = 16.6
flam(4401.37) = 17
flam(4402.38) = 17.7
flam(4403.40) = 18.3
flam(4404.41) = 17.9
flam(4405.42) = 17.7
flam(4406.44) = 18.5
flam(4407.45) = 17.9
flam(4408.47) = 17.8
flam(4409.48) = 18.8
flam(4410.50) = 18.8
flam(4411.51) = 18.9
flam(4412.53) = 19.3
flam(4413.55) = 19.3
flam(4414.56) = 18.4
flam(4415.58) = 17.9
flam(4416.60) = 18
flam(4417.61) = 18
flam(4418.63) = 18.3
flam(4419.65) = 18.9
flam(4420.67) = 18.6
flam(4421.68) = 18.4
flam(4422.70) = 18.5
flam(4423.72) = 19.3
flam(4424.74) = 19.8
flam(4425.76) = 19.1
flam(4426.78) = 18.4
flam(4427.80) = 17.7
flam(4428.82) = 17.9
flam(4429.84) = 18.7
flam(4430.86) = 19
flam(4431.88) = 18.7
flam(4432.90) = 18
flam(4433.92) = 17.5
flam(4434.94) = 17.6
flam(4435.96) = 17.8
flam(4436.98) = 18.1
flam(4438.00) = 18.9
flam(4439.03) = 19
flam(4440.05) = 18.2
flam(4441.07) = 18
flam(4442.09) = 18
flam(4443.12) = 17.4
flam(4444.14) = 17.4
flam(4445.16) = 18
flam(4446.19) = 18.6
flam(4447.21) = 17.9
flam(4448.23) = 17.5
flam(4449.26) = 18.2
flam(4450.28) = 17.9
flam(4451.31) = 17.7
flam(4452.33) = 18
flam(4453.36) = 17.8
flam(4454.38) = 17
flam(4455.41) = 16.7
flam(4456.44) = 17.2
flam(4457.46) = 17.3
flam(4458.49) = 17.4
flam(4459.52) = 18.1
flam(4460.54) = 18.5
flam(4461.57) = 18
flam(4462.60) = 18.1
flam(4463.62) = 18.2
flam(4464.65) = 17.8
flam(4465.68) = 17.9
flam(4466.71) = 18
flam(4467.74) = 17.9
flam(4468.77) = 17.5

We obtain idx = 3.7 angstrom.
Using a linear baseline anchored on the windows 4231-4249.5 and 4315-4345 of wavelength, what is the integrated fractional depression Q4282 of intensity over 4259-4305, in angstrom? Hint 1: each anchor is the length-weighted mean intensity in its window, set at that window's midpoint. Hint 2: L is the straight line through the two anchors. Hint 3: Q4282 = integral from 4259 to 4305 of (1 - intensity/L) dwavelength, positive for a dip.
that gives -2.0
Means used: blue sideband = 18.4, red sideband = 16.3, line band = 18.2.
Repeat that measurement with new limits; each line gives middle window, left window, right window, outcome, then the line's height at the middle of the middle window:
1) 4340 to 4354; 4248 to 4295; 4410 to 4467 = 2.1 angstrom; 18.3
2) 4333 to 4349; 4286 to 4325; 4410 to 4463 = 2.6 angstrom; 17.8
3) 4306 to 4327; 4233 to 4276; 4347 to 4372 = 0.9 angstrom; 18.3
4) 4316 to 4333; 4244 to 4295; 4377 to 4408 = 0.3 angstrom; 18.1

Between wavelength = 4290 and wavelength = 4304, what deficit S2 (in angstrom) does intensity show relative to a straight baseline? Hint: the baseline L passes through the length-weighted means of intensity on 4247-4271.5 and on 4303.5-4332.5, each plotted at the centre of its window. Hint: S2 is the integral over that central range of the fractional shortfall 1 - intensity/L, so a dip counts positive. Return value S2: 0.2 angstrom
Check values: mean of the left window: 18.4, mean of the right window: 17.5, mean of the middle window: 17.6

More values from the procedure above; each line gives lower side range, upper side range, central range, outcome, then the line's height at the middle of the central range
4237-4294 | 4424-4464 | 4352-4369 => -0.32 angstrom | 18.2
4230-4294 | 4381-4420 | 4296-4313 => 1.07 angstrom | 18.3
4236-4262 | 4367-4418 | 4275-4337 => 1.64 angstrom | 18.2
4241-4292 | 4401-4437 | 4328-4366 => 3.42 angstrom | 18.3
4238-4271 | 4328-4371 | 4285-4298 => -0.36 angstrom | 17.8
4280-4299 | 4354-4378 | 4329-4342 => 2.28 angstrom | 18.4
